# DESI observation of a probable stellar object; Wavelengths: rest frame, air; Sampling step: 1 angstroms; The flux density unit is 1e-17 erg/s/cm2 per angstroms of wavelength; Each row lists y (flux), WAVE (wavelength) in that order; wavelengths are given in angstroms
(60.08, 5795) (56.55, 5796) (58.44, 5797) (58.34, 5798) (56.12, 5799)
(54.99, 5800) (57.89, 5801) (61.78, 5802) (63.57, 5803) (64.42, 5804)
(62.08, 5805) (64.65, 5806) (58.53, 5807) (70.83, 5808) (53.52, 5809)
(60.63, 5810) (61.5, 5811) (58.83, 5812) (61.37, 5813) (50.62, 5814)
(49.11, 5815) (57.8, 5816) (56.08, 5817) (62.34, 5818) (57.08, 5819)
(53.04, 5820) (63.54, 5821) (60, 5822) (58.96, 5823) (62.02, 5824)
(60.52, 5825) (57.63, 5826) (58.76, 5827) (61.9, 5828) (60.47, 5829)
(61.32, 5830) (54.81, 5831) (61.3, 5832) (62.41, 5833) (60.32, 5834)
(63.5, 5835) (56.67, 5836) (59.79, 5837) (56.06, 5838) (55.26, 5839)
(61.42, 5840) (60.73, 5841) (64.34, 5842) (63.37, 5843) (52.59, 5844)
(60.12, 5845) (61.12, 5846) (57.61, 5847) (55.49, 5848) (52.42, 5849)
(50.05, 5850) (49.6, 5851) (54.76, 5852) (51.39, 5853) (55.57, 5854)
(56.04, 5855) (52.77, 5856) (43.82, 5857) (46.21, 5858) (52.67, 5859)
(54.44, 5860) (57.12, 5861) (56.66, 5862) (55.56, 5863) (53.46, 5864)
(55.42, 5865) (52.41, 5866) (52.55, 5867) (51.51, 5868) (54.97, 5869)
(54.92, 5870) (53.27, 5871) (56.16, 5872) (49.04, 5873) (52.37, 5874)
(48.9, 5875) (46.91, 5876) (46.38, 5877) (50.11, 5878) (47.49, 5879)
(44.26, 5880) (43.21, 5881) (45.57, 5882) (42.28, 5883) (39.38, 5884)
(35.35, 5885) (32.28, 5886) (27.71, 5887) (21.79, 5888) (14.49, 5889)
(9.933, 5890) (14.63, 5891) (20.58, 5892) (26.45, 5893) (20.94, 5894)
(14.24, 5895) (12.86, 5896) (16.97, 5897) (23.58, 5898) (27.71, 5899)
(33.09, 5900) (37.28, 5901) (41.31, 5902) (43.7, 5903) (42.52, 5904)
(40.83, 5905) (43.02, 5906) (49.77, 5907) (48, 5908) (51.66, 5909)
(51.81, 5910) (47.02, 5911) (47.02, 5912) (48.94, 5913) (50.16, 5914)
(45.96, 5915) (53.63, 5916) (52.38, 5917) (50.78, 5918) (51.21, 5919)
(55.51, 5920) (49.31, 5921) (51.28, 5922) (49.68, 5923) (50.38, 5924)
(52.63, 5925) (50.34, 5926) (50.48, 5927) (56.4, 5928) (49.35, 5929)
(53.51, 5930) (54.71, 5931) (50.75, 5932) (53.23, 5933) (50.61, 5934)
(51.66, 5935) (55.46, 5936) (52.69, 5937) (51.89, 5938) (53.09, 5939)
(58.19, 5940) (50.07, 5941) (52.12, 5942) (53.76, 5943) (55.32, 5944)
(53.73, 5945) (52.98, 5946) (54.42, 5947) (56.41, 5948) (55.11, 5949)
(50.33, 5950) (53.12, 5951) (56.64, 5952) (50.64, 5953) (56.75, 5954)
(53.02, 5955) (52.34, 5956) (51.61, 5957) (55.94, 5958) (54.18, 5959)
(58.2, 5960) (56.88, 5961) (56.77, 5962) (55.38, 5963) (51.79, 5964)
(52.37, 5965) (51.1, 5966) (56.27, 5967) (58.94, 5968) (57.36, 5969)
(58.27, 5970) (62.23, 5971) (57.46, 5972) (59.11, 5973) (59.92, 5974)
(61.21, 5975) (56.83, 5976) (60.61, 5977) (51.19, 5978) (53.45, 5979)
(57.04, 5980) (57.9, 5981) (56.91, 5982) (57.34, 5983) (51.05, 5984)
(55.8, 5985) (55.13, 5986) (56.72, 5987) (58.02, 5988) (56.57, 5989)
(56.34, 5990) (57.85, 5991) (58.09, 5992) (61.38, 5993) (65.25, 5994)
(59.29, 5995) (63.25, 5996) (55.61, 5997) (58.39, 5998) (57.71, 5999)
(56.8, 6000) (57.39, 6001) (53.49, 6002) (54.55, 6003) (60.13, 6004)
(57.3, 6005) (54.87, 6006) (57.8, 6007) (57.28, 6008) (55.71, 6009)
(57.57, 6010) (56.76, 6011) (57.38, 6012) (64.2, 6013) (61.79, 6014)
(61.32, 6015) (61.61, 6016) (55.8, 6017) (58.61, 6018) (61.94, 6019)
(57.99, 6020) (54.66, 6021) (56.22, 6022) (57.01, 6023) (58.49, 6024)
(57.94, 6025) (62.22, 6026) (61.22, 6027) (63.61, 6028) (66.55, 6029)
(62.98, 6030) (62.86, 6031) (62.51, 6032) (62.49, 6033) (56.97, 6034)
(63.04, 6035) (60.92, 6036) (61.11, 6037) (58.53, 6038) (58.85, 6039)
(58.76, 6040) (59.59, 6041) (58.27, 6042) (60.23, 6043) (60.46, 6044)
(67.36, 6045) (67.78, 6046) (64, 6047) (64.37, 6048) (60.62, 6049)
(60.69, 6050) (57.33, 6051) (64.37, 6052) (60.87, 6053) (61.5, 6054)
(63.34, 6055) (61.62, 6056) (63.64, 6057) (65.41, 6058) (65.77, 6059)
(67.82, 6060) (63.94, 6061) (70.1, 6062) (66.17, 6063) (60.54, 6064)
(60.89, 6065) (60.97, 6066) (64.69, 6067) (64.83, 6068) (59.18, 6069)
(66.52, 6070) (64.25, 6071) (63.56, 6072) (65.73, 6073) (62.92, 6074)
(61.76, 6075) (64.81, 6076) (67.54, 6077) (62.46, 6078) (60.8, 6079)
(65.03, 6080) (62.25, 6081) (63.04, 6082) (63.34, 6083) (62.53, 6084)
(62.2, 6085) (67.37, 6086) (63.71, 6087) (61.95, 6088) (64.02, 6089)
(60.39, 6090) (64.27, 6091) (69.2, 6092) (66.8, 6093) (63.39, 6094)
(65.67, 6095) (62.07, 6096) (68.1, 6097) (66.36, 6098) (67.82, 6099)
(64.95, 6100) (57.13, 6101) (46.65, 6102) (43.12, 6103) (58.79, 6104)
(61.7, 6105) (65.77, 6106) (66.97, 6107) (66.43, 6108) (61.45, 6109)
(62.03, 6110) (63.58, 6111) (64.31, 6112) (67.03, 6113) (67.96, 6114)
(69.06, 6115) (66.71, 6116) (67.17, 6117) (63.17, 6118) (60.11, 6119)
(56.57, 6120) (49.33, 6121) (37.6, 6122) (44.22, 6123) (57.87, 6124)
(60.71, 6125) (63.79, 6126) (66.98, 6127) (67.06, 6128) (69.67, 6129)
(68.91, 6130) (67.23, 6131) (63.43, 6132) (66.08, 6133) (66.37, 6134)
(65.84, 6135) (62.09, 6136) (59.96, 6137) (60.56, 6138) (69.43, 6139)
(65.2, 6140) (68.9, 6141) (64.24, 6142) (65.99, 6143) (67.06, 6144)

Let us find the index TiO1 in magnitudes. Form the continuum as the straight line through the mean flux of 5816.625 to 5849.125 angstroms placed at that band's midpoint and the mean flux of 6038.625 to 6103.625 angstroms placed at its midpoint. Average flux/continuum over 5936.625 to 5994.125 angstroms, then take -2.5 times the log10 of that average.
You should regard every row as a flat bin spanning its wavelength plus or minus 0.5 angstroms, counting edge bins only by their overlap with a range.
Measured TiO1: 0.104 mag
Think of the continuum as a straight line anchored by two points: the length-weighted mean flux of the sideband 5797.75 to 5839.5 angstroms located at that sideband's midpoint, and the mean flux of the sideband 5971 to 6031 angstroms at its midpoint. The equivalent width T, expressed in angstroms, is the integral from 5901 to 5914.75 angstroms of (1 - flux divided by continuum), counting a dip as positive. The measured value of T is 2.94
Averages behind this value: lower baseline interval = 59.3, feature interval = 46.2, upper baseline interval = 58.3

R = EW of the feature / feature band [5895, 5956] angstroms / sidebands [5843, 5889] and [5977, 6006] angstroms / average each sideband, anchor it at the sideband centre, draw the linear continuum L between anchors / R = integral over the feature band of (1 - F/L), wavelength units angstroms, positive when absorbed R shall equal 5.6 angstroms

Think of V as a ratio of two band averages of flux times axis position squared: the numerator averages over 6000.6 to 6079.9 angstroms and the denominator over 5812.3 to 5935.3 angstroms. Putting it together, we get 1.3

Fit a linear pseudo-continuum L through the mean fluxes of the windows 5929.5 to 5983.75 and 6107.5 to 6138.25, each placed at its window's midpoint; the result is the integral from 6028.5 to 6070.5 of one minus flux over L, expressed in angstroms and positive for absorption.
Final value -2.5 angstroms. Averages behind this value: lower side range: 55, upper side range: 62.4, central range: 62.6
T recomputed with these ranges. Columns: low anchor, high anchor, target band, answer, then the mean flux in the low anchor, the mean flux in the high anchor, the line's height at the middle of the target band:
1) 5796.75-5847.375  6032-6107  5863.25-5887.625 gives 5.2 angstroms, 59.4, 62.7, 60.1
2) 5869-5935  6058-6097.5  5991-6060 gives -3.1 angstroms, 42.4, 64.1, 57.7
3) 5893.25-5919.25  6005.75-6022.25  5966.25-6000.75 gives -3.0 angstroms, 40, 58.4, 53.2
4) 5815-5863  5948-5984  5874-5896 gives 9.2 angstroms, 57.2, 55.8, 56.7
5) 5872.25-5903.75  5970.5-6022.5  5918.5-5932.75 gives -3.4 angstroms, 33.5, 57.9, 42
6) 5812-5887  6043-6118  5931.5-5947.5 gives 1.3 angstroms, 54.1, 63.5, 57.8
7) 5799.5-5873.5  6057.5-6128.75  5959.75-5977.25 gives 0.8 angstroms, 57.2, 62.7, 60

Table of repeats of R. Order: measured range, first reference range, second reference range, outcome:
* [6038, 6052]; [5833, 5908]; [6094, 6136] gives -1.0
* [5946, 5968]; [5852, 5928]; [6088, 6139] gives -2.2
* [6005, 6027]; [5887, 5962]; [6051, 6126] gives -1.4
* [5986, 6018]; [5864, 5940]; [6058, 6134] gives -2.7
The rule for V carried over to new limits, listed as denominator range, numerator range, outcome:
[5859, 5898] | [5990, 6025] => 1.51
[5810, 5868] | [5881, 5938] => 0.75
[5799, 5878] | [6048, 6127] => 1.20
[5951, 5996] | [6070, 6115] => 1.16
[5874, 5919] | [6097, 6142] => 1.77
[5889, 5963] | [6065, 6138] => 1.43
